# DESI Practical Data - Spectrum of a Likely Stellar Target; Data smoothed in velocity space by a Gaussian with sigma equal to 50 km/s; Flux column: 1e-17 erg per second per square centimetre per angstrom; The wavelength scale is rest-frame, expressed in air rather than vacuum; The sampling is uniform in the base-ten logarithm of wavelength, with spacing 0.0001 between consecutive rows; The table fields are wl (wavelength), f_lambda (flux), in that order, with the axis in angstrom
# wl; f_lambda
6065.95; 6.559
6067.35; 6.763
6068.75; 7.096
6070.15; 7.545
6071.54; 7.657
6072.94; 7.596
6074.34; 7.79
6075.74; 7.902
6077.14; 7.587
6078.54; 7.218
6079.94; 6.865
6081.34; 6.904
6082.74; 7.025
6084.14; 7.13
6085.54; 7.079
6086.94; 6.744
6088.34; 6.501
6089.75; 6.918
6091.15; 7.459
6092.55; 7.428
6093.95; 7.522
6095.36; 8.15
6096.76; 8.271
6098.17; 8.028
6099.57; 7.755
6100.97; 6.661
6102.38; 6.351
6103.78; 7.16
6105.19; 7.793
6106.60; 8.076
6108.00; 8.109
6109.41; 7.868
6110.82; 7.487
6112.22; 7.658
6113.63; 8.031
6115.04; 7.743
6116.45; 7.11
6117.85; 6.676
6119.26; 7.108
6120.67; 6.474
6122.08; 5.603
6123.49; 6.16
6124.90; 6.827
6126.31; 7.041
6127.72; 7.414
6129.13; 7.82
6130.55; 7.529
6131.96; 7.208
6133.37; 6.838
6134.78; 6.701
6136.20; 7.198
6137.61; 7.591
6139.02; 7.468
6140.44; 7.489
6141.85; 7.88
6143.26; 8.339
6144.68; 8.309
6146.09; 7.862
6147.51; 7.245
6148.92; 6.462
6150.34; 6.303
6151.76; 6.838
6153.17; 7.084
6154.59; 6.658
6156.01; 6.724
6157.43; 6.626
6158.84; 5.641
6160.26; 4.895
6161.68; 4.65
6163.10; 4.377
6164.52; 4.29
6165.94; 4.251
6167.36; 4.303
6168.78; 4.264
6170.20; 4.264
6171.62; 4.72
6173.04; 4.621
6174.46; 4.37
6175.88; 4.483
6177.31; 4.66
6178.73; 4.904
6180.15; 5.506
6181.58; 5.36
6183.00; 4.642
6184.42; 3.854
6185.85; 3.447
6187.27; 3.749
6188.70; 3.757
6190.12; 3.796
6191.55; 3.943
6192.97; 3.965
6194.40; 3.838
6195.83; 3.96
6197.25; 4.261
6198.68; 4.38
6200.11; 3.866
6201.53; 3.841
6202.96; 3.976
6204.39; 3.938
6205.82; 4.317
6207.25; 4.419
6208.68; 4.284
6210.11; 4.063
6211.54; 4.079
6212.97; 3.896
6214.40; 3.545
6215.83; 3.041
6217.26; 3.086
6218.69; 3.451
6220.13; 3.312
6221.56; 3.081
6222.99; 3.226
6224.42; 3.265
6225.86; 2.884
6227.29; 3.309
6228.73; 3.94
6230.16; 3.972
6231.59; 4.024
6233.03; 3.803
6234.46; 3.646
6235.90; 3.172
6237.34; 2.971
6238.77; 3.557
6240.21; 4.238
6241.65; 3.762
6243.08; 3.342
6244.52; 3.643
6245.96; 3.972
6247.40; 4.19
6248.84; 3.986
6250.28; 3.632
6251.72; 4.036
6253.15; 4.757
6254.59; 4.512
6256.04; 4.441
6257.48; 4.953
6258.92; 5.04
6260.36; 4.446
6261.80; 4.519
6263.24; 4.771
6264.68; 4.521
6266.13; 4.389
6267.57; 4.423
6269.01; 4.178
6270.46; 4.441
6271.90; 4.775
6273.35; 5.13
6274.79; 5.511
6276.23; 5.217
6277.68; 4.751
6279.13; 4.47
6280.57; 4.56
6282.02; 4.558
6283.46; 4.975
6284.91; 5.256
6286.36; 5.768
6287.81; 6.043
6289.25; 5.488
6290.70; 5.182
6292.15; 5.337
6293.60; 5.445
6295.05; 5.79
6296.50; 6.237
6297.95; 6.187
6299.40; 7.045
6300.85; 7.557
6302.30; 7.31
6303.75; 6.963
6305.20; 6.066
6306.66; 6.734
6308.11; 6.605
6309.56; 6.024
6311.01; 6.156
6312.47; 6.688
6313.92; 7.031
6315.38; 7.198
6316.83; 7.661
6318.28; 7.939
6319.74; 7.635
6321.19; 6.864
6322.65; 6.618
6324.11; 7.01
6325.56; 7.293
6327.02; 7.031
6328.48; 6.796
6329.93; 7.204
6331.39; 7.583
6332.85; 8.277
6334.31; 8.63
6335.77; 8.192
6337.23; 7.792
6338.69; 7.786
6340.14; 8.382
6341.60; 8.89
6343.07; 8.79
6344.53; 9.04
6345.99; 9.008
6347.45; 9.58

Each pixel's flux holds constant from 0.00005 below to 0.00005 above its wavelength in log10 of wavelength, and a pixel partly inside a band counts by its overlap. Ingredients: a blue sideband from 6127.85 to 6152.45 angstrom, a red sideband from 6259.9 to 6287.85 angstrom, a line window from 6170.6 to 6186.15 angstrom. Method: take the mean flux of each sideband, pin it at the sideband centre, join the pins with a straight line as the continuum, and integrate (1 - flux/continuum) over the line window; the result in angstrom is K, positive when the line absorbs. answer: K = 4.7 angstrom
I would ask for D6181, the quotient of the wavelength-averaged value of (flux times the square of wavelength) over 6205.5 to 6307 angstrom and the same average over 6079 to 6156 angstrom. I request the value 0.66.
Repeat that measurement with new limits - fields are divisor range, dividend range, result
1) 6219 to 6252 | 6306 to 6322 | 1.98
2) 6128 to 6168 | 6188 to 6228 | 0.58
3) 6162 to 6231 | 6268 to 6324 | 1.54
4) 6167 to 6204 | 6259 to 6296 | 1.20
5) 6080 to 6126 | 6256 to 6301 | 0.75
